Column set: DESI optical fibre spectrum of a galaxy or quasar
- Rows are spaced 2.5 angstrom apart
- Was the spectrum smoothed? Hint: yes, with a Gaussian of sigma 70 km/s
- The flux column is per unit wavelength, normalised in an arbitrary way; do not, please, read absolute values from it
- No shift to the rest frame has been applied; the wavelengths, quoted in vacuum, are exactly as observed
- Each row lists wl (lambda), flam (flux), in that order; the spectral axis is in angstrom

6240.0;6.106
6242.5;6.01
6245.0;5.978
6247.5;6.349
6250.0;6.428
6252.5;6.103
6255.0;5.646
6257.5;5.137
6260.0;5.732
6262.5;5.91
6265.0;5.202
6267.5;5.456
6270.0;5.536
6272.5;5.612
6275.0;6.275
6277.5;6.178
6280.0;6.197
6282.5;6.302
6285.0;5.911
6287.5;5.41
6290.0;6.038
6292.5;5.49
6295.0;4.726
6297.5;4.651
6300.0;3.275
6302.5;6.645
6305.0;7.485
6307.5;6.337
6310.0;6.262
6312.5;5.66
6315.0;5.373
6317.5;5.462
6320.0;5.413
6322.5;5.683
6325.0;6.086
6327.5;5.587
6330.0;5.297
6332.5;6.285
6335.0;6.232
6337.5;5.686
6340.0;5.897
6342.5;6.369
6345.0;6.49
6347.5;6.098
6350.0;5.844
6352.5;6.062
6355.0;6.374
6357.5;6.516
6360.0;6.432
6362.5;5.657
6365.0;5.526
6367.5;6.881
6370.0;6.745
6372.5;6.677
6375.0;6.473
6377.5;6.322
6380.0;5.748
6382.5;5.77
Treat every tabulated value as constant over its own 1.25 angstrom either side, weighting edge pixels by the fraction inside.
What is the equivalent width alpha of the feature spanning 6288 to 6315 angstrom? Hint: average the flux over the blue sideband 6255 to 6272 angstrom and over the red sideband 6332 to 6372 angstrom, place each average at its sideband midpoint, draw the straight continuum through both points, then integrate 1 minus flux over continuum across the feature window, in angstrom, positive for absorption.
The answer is 0.8 angstrom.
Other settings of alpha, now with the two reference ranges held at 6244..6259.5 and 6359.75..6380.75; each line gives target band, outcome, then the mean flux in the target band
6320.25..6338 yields 1.0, 5.82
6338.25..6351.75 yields 0.2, 6.12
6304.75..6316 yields -0.1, 6.13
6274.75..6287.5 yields -0.2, 6.09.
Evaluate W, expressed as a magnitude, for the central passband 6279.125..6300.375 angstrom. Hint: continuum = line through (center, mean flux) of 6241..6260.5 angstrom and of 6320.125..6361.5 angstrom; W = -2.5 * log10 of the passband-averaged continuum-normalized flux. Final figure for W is 0.11 mag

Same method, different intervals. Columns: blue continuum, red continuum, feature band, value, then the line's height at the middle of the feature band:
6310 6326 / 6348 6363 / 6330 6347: -0.028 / 5.94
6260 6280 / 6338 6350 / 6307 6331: 0.058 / 6.02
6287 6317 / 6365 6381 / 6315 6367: 0.019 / 6.05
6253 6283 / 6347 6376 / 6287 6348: 0.051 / 6.03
